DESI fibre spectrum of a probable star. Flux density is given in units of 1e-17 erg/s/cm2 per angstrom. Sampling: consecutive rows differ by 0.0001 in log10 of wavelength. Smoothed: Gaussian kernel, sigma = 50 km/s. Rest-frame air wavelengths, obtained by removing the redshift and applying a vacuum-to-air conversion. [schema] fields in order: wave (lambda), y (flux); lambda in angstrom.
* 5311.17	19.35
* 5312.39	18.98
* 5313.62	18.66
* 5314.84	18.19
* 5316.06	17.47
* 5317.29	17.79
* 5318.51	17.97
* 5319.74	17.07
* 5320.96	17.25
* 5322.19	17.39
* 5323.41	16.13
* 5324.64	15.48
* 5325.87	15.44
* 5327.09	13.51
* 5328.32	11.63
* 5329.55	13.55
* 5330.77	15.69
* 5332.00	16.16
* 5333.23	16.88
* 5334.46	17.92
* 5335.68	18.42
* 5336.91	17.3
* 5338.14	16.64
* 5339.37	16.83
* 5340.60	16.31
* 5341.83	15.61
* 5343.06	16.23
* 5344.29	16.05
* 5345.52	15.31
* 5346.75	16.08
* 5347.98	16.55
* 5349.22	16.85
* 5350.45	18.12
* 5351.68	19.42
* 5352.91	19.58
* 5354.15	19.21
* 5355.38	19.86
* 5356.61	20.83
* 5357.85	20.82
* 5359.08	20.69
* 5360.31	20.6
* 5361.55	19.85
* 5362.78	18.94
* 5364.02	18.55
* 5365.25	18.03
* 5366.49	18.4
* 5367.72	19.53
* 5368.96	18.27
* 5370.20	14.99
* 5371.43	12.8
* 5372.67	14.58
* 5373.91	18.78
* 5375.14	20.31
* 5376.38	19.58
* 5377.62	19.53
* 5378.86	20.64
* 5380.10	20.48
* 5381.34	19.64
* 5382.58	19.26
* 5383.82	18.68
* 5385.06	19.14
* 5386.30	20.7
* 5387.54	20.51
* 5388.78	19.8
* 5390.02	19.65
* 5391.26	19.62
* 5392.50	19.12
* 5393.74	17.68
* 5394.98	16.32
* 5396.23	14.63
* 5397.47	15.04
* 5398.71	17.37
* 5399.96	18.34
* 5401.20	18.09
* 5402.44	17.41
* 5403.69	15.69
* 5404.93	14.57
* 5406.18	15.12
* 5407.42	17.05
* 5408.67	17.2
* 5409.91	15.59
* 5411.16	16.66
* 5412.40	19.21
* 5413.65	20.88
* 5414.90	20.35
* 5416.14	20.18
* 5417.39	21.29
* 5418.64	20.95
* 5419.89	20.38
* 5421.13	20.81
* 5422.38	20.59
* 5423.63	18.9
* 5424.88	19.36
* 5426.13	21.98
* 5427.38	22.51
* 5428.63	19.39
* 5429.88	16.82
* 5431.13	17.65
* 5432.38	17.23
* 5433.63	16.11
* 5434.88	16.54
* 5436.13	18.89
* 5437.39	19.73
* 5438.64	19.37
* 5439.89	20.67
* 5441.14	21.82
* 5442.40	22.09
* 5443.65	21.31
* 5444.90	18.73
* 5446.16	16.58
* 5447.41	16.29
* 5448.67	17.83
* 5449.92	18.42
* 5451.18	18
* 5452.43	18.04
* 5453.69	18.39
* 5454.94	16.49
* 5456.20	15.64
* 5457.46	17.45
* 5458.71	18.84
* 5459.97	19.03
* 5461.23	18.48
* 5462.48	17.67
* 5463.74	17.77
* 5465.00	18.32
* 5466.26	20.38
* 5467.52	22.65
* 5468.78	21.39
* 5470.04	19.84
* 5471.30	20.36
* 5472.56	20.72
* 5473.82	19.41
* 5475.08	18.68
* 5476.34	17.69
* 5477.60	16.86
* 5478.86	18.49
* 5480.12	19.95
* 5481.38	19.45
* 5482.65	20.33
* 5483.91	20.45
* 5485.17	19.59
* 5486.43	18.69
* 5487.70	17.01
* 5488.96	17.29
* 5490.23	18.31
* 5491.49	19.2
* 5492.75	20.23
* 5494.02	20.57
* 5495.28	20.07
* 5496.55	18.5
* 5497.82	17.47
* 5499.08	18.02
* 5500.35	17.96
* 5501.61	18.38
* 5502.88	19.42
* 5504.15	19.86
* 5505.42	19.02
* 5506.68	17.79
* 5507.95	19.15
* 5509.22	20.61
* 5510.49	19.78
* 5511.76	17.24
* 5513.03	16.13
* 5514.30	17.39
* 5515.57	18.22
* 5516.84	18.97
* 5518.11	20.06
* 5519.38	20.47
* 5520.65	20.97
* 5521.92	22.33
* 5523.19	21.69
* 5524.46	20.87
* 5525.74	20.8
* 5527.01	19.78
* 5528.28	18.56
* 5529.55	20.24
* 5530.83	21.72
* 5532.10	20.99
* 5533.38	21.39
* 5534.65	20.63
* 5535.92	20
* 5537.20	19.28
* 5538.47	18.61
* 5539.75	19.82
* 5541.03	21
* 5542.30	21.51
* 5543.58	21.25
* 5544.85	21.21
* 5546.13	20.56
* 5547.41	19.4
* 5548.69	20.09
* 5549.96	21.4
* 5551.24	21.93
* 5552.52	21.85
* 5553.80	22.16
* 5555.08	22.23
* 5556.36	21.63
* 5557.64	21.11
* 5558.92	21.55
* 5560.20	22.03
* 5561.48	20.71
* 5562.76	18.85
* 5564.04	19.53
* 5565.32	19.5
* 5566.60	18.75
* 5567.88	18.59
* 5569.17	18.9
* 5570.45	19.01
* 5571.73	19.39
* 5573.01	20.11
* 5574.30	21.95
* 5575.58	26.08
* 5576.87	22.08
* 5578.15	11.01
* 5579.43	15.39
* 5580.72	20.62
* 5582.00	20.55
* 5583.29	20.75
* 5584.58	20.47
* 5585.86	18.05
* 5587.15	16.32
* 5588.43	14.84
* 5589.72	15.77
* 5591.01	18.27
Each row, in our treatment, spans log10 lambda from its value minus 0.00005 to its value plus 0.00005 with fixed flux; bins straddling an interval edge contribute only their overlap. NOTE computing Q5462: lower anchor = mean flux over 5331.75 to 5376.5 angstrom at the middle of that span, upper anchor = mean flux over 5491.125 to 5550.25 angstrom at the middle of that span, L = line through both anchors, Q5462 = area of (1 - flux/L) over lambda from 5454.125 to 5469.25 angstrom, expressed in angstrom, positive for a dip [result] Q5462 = 0.3 angstrom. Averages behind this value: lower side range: 17.9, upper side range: 19.8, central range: 18.6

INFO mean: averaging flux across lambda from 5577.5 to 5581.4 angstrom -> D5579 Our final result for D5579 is 15.8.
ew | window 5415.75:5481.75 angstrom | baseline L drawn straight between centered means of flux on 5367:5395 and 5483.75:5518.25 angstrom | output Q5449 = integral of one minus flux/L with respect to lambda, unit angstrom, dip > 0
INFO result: -1.3 angstrom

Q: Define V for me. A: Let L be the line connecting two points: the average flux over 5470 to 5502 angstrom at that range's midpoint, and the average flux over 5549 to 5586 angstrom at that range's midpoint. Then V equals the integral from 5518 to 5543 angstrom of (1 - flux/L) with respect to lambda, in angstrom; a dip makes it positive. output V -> -1.12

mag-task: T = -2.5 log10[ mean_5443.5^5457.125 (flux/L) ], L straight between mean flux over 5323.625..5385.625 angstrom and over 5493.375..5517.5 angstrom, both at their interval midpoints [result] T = 0.04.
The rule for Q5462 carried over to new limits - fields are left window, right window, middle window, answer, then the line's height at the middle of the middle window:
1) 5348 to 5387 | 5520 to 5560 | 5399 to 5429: 0.9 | 19.4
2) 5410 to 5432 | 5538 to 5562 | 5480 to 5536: 3.2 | 20.6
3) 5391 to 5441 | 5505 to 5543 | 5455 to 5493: 0.4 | 19.2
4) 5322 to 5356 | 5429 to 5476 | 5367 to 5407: -1.2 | 17.5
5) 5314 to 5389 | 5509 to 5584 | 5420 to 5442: -0.7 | 18.7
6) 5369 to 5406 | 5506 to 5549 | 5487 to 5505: 0.7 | 19.5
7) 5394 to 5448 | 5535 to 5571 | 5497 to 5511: 0.6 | 19.7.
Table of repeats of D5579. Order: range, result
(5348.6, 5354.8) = 18.6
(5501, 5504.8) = 19.2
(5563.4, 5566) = 19.5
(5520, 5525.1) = 21.5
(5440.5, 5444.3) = 21.7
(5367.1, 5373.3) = 16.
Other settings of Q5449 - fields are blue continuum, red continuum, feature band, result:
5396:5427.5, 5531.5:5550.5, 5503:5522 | 0.87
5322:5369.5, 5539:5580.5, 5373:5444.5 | -2.42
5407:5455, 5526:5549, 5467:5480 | -0.03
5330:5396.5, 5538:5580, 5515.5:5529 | -0.29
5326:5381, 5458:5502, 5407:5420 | -0.51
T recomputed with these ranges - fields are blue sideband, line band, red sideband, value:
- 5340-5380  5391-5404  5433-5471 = 0.08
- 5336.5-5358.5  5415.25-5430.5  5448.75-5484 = -0.10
